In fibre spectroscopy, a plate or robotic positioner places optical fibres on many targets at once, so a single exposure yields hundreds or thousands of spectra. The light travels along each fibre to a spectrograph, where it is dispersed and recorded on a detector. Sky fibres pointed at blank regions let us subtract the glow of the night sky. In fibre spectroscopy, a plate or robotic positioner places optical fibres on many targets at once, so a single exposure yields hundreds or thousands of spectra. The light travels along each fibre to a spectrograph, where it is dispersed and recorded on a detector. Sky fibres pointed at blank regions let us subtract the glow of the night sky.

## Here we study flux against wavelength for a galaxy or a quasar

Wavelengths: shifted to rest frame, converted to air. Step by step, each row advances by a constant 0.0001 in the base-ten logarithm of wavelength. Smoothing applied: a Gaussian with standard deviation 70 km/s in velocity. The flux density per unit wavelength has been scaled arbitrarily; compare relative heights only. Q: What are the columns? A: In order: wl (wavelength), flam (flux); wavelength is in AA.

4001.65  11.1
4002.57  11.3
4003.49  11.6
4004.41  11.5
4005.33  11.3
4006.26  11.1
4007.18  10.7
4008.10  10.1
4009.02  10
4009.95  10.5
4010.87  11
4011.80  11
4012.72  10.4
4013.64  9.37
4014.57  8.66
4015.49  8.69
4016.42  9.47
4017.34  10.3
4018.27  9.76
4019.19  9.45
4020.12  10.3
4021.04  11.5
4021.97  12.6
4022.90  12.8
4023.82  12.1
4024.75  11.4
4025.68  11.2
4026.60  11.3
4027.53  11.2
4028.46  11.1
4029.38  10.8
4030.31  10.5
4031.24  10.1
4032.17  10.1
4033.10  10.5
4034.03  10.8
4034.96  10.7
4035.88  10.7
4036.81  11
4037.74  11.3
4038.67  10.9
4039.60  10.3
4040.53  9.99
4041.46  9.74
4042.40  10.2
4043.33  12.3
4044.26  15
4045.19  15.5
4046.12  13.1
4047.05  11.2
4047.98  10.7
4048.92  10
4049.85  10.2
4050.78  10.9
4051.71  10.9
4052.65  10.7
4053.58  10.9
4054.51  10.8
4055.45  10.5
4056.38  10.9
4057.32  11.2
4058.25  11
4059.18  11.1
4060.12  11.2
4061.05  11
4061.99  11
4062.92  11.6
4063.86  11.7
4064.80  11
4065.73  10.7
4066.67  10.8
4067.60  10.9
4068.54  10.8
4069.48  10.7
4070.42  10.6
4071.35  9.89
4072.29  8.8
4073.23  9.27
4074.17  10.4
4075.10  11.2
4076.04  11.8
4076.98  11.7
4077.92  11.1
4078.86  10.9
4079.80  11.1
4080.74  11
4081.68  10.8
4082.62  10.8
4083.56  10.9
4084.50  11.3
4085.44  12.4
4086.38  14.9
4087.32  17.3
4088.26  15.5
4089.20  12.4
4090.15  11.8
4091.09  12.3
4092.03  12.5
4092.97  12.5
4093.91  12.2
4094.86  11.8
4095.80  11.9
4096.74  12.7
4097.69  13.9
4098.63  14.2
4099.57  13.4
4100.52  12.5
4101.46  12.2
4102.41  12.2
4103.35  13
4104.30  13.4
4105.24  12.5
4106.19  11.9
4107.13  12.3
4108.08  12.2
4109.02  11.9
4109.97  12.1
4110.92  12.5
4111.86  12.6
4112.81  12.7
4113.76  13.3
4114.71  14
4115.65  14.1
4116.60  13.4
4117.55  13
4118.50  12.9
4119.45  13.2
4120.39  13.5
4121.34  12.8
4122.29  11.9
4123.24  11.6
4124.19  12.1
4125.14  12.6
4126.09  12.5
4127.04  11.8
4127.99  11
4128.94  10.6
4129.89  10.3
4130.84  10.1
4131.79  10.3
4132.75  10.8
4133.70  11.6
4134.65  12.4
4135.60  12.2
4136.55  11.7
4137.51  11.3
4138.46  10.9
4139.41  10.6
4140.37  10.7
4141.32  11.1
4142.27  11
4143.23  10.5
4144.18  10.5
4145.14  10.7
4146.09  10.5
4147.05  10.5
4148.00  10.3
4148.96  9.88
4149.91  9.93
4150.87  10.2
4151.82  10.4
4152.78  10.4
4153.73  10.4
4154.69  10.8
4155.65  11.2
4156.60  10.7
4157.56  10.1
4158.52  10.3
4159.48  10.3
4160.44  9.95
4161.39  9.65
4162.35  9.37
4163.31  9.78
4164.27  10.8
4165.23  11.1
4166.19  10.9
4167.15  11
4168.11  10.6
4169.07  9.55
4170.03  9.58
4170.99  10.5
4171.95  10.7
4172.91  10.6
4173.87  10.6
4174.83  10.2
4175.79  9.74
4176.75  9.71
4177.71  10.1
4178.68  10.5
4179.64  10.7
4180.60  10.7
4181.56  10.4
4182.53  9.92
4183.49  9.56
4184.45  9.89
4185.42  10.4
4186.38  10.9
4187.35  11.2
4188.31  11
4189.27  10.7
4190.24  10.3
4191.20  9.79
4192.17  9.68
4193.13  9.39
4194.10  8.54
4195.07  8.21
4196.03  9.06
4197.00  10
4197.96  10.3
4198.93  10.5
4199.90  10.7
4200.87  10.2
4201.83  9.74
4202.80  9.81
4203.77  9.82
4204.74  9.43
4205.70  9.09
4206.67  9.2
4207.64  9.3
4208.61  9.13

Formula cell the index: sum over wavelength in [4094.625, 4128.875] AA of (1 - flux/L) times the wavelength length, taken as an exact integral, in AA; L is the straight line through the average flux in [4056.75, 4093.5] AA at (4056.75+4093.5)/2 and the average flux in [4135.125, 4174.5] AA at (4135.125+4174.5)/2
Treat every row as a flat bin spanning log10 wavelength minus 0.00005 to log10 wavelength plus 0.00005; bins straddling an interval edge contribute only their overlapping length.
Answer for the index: -4.9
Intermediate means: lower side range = 11.5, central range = 12.6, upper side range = 10.5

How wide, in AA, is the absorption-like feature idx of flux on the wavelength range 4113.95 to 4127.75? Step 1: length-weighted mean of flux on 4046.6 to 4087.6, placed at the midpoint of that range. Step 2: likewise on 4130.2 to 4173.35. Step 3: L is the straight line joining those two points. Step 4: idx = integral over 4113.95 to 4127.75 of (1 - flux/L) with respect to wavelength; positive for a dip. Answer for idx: -2.60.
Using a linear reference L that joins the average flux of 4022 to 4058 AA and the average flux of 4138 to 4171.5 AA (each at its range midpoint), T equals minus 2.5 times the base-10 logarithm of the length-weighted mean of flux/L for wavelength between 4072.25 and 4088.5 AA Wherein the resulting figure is -0.08 mag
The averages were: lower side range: 11.2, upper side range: 10.4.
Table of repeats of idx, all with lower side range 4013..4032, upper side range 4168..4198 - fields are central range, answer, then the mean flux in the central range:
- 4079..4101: -4.6 AA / 12.6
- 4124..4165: -2.2 AA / 10.8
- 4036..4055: -1.3 AA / 11.3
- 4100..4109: -1.8 AA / 12.4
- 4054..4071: -0.8 AA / 11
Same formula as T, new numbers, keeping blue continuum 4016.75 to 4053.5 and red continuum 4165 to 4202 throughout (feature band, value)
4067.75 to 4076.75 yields 0.04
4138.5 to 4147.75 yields -0.03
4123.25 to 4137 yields -0.09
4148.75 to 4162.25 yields 0.01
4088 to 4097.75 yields -0.17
